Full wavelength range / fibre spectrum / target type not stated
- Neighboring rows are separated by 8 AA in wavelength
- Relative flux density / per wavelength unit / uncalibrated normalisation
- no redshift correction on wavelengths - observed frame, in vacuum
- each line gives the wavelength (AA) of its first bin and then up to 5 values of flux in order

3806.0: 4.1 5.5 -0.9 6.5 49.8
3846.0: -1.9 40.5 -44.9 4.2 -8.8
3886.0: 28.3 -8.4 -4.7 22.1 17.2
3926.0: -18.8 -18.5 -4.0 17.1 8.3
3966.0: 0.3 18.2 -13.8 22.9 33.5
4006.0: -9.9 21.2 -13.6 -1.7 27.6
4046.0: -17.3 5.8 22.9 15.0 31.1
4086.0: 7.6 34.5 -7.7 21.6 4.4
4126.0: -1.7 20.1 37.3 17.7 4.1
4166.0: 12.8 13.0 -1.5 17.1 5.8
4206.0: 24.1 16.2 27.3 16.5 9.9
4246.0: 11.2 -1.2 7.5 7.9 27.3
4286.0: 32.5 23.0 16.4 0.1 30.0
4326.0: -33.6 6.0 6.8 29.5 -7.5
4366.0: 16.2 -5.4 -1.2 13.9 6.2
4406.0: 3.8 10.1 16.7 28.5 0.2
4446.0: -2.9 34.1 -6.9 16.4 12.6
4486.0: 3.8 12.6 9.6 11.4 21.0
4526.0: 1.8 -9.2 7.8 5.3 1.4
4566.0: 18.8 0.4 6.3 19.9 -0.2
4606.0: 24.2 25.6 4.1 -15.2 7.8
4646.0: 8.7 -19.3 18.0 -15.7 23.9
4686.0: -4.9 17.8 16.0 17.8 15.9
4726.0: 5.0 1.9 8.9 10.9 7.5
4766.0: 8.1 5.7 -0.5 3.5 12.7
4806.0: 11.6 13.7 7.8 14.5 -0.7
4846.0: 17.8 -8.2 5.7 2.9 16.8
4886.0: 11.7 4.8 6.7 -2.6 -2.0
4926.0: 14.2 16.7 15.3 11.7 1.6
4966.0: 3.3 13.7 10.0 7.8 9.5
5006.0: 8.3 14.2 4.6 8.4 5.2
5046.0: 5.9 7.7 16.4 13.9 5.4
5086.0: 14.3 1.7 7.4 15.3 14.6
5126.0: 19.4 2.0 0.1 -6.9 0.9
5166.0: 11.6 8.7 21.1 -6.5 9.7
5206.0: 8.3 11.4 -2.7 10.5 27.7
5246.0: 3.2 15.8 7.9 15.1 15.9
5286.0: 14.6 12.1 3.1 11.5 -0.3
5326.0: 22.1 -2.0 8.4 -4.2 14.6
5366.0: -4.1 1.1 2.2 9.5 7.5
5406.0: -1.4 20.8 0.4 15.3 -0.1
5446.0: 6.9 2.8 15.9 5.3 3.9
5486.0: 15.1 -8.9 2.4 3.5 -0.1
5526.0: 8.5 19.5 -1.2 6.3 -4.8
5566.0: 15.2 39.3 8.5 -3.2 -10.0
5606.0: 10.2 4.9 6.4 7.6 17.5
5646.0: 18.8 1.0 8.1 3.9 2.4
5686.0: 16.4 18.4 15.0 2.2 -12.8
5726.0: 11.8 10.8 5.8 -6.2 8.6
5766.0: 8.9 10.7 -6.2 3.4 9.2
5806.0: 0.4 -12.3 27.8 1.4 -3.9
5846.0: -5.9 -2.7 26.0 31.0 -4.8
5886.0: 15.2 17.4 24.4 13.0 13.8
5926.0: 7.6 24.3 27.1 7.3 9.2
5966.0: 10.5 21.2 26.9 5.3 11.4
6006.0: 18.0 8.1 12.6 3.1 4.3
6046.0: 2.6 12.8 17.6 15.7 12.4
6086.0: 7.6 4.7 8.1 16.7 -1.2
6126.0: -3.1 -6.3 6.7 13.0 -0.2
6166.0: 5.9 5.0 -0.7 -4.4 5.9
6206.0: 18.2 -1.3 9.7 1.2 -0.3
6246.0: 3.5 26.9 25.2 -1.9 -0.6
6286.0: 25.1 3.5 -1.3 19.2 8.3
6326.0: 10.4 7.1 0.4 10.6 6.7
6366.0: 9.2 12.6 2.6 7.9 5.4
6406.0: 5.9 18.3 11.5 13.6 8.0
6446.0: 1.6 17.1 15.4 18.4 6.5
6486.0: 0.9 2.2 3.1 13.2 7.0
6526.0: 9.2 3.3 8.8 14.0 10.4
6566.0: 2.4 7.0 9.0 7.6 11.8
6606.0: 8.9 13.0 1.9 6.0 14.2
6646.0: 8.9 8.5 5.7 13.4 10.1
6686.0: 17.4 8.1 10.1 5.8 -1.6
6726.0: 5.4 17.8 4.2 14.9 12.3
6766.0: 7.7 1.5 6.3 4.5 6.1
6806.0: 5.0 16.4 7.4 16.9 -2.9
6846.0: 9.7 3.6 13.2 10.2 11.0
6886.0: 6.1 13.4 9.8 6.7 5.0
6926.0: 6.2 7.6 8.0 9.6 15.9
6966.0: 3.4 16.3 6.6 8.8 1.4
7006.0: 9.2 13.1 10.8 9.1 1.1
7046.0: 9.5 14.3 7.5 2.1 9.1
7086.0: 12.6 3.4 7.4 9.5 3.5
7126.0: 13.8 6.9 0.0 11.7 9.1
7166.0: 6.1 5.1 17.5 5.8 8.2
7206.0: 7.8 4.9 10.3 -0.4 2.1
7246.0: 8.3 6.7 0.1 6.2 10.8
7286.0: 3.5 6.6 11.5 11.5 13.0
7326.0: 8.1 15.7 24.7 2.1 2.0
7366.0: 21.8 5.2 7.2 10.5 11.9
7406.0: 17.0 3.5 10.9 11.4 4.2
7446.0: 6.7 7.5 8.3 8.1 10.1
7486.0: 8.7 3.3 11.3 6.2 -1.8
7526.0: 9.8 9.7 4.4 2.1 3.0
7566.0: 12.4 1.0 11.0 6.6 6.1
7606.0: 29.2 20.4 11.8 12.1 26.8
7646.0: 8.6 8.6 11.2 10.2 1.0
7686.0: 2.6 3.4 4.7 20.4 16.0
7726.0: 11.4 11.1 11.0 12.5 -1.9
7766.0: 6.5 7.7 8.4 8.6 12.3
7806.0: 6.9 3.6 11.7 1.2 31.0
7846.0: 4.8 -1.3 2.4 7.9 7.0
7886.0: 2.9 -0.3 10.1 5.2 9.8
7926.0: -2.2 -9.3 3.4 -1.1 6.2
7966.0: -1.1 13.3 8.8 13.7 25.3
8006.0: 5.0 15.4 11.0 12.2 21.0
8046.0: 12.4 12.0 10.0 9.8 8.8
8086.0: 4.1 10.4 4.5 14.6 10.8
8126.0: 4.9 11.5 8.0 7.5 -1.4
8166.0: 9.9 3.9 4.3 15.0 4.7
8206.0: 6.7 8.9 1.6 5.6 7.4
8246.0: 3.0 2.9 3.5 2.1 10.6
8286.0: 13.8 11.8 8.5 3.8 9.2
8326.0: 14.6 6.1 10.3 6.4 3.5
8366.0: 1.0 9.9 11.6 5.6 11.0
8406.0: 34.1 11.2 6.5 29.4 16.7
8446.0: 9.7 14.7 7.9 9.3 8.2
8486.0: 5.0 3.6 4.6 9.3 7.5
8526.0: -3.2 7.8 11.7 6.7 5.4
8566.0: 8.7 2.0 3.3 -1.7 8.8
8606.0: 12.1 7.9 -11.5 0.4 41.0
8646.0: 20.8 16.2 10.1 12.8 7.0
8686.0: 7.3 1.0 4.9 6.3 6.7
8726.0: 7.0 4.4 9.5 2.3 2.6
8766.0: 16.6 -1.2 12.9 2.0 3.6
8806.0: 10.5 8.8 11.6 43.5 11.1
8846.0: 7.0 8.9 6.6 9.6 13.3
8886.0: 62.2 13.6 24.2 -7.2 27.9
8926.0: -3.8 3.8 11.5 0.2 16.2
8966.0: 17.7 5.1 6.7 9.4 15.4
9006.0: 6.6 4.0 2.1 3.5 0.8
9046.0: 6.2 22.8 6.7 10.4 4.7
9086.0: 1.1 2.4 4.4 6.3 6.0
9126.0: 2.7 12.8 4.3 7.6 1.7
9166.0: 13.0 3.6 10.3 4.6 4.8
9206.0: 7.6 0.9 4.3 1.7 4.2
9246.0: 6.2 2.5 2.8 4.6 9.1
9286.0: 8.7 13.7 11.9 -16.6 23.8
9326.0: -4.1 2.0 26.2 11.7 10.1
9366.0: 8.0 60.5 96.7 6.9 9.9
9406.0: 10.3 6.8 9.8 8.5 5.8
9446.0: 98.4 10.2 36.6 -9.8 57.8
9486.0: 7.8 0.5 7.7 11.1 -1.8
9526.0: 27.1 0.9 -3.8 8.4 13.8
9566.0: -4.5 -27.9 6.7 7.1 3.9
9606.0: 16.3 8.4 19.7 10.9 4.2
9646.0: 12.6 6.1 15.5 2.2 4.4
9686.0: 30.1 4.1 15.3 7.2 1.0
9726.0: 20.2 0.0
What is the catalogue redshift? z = 0.19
